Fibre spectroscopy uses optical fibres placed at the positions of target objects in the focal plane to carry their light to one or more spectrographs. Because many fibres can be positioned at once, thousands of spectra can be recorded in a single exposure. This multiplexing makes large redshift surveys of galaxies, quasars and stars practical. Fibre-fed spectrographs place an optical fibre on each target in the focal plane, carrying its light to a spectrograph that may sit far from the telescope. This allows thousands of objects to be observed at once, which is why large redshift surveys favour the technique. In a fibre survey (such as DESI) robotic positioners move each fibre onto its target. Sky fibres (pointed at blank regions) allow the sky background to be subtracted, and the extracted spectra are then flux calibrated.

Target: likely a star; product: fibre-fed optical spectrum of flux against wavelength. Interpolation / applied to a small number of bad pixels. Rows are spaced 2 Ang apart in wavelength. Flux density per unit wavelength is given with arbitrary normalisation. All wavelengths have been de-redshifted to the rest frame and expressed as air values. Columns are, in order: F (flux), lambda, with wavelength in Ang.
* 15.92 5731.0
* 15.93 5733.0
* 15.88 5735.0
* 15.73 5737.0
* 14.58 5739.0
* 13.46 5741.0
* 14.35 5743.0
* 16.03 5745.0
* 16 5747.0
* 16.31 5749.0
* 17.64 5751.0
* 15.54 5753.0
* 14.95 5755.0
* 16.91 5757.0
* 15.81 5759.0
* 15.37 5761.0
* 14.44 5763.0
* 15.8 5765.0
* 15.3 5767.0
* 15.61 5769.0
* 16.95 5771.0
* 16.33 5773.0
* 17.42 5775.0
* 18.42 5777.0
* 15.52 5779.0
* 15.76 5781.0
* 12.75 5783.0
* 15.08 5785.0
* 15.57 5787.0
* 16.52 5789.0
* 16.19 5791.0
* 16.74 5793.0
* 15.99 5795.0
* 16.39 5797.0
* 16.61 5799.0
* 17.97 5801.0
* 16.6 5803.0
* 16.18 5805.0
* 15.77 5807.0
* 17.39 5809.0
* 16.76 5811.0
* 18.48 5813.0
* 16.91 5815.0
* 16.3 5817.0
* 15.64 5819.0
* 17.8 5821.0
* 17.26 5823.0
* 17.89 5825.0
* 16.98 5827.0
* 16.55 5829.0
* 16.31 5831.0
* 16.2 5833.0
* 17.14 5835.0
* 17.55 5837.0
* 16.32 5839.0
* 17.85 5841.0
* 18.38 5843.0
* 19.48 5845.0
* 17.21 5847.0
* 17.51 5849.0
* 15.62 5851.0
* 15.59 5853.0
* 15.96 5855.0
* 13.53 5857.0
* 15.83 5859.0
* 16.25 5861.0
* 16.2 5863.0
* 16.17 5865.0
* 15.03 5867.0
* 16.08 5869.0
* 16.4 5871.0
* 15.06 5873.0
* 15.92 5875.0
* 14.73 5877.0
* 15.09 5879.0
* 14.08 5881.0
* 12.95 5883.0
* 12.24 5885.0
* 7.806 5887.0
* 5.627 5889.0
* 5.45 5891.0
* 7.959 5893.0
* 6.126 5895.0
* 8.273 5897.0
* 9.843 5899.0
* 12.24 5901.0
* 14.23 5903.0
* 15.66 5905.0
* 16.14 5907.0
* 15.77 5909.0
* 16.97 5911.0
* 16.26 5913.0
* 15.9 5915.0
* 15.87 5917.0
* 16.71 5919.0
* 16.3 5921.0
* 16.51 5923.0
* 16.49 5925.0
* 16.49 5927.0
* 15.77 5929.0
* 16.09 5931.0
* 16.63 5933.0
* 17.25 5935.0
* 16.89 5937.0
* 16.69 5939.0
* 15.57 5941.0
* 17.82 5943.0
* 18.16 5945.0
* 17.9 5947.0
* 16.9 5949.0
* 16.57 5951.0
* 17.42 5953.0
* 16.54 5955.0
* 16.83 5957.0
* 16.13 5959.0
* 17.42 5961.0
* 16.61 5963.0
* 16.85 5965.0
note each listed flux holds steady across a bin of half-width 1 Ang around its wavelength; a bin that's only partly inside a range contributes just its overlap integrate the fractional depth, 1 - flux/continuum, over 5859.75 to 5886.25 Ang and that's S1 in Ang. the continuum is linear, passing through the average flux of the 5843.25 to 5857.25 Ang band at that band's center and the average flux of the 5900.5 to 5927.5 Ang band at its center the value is 2.2 Ang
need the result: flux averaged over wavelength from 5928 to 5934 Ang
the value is 16.2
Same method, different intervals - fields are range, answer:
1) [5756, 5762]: 16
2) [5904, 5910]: 15.9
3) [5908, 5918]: 16.2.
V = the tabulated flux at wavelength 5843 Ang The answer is 18.38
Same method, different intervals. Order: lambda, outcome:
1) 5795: 15.99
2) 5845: 19.48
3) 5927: 16.49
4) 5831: 16.31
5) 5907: 16.14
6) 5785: 15.08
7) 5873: 15.06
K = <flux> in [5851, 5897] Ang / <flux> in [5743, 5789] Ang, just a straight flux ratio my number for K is 0.8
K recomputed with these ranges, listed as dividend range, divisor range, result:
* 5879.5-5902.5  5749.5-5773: 0.60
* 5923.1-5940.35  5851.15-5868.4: 1.06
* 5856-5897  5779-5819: 0.79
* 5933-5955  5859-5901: 1.37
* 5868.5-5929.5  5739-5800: 0.85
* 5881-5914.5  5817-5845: 0.68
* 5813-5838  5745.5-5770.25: 1.07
